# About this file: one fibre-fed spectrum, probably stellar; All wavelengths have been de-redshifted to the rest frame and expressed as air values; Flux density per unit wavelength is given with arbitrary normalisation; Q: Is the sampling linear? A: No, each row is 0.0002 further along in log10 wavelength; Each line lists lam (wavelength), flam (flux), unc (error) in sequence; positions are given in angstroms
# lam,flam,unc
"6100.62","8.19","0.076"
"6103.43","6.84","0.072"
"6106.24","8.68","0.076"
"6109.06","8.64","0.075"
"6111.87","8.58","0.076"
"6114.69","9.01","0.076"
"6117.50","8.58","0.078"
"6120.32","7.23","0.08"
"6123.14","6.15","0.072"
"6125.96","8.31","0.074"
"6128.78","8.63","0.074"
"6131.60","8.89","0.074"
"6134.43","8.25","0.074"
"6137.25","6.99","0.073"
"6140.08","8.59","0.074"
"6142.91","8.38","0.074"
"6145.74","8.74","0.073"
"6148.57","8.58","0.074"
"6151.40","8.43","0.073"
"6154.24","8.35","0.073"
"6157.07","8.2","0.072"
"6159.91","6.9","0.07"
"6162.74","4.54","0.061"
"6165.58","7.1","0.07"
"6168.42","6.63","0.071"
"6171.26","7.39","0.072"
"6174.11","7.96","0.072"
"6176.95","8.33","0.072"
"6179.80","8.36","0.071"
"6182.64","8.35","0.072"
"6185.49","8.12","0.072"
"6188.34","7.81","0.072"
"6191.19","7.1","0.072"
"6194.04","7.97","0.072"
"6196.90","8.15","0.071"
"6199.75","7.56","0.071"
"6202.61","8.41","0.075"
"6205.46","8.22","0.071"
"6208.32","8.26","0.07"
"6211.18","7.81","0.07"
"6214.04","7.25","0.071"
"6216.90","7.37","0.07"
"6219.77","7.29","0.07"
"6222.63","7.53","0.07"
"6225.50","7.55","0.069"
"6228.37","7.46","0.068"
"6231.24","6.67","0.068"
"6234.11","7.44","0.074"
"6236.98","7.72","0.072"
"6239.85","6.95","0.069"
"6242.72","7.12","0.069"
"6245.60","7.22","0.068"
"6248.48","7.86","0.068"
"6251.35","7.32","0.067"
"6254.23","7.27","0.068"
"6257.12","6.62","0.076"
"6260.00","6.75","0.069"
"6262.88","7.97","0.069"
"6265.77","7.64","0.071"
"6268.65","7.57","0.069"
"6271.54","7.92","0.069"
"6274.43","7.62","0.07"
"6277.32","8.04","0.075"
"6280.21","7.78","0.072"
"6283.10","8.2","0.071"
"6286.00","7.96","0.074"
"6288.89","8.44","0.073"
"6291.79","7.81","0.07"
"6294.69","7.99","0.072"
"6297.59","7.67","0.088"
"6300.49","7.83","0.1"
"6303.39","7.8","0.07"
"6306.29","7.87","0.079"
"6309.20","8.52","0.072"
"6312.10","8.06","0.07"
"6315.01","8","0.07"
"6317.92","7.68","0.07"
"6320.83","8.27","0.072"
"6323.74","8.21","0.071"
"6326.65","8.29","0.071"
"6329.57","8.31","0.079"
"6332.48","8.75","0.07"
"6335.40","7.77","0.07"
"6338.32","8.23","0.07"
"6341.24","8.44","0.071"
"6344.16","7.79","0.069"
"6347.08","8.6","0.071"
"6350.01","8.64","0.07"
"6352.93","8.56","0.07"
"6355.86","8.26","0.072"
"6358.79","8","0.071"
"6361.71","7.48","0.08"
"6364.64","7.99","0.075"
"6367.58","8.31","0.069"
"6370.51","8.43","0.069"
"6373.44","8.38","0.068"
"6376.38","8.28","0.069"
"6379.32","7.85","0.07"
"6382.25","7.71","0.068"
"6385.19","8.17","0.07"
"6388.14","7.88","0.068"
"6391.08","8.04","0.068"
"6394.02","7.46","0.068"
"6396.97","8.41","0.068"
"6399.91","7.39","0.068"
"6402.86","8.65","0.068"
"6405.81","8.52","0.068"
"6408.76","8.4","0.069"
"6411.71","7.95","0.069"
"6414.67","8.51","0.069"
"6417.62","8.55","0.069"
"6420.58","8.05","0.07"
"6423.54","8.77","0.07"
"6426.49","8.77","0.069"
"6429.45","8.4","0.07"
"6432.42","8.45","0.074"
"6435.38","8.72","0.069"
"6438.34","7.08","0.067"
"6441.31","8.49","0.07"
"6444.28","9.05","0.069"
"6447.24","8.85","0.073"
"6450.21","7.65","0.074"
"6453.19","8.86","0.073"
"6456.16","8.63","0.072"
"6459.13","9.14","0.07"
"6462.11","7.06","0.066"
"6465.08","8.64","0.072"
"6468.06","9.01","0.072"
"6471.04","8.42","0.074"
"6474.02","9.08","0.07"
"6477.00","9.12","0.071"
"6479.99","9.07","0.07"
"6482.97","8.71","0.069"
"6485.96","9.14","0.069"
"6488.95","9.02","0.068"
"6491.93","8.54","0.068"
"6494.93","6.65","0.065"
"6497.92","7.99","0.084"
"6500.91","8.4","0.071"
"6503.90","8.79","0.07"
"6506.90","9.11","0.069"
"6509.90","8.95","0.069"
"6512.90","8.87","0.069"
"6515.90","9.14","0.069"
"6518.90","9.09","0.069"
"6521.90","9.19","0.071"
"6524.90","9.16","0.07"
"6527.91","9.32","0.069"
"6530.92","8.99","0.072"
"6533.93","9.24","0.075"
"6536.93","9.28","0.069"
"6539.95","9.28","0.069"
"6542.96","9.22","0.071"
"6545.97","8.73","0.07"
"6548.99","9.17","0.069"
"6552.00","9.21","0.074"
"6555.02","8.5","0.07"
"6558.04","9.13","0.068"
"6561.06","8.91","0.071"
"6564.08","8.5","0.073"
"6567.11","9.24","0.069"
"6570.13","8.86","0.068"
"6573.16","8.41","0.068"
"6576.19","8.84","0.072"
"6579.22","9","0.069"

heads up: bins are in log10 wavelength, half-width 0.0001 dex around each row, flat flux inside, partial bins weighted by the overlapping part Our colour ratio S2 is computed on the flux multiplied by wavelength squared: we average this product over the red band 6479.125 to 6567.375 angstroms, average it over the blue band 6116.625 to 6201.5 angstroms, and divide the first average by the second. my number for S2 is 1.3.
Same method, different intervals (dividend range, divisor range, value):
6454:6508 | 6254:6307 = 1.18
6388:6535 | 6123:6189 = 1.20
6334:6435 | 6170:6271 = 1.14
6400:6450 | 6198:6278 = 1.19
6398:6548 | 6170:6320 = 1.20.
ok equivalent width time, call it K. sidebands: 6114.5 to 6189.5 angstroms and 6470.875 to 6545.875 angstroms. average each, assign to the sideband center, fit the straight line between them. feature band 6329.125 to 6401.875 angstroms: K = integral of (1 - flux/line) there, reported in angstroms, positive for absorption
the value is 2.95 angstroms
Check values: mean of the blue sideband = 7.86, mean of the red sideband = 8.88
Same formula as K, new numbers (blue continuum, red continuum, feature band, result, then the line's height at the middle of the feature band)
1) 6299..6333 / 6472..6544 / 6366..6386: 0.5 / 8.36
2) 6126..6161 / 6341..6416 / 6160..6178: 2.8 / 8.25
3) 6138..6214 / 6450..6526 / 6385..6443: 1.7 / 8.48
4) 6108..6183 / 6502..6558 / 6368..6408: 2.5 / 8.64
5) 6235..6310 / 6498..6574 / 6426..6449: 0.1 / 8.48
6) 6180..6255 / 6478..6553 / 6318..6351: -0.6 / 8.12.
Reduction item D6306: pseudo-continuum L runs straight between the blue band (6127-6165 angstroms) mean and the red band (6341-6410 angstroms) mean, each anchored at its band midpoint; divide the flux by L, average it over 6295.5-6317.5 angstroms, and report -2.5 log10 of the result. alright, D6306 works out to 0.018 mag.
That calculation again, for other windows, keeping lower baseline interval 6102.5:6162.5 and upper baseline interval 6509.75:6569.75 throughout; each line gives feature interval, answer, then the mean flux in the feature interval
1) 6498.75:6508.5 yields 0.03 mag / 8.72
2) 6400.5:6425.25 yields 0.05 mag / 8.39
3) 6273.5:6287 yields 0.07 mag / 7.93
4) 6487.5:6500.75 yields 0.11 mag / 8.08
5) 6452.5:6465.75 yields 0.05 mag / 8.44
